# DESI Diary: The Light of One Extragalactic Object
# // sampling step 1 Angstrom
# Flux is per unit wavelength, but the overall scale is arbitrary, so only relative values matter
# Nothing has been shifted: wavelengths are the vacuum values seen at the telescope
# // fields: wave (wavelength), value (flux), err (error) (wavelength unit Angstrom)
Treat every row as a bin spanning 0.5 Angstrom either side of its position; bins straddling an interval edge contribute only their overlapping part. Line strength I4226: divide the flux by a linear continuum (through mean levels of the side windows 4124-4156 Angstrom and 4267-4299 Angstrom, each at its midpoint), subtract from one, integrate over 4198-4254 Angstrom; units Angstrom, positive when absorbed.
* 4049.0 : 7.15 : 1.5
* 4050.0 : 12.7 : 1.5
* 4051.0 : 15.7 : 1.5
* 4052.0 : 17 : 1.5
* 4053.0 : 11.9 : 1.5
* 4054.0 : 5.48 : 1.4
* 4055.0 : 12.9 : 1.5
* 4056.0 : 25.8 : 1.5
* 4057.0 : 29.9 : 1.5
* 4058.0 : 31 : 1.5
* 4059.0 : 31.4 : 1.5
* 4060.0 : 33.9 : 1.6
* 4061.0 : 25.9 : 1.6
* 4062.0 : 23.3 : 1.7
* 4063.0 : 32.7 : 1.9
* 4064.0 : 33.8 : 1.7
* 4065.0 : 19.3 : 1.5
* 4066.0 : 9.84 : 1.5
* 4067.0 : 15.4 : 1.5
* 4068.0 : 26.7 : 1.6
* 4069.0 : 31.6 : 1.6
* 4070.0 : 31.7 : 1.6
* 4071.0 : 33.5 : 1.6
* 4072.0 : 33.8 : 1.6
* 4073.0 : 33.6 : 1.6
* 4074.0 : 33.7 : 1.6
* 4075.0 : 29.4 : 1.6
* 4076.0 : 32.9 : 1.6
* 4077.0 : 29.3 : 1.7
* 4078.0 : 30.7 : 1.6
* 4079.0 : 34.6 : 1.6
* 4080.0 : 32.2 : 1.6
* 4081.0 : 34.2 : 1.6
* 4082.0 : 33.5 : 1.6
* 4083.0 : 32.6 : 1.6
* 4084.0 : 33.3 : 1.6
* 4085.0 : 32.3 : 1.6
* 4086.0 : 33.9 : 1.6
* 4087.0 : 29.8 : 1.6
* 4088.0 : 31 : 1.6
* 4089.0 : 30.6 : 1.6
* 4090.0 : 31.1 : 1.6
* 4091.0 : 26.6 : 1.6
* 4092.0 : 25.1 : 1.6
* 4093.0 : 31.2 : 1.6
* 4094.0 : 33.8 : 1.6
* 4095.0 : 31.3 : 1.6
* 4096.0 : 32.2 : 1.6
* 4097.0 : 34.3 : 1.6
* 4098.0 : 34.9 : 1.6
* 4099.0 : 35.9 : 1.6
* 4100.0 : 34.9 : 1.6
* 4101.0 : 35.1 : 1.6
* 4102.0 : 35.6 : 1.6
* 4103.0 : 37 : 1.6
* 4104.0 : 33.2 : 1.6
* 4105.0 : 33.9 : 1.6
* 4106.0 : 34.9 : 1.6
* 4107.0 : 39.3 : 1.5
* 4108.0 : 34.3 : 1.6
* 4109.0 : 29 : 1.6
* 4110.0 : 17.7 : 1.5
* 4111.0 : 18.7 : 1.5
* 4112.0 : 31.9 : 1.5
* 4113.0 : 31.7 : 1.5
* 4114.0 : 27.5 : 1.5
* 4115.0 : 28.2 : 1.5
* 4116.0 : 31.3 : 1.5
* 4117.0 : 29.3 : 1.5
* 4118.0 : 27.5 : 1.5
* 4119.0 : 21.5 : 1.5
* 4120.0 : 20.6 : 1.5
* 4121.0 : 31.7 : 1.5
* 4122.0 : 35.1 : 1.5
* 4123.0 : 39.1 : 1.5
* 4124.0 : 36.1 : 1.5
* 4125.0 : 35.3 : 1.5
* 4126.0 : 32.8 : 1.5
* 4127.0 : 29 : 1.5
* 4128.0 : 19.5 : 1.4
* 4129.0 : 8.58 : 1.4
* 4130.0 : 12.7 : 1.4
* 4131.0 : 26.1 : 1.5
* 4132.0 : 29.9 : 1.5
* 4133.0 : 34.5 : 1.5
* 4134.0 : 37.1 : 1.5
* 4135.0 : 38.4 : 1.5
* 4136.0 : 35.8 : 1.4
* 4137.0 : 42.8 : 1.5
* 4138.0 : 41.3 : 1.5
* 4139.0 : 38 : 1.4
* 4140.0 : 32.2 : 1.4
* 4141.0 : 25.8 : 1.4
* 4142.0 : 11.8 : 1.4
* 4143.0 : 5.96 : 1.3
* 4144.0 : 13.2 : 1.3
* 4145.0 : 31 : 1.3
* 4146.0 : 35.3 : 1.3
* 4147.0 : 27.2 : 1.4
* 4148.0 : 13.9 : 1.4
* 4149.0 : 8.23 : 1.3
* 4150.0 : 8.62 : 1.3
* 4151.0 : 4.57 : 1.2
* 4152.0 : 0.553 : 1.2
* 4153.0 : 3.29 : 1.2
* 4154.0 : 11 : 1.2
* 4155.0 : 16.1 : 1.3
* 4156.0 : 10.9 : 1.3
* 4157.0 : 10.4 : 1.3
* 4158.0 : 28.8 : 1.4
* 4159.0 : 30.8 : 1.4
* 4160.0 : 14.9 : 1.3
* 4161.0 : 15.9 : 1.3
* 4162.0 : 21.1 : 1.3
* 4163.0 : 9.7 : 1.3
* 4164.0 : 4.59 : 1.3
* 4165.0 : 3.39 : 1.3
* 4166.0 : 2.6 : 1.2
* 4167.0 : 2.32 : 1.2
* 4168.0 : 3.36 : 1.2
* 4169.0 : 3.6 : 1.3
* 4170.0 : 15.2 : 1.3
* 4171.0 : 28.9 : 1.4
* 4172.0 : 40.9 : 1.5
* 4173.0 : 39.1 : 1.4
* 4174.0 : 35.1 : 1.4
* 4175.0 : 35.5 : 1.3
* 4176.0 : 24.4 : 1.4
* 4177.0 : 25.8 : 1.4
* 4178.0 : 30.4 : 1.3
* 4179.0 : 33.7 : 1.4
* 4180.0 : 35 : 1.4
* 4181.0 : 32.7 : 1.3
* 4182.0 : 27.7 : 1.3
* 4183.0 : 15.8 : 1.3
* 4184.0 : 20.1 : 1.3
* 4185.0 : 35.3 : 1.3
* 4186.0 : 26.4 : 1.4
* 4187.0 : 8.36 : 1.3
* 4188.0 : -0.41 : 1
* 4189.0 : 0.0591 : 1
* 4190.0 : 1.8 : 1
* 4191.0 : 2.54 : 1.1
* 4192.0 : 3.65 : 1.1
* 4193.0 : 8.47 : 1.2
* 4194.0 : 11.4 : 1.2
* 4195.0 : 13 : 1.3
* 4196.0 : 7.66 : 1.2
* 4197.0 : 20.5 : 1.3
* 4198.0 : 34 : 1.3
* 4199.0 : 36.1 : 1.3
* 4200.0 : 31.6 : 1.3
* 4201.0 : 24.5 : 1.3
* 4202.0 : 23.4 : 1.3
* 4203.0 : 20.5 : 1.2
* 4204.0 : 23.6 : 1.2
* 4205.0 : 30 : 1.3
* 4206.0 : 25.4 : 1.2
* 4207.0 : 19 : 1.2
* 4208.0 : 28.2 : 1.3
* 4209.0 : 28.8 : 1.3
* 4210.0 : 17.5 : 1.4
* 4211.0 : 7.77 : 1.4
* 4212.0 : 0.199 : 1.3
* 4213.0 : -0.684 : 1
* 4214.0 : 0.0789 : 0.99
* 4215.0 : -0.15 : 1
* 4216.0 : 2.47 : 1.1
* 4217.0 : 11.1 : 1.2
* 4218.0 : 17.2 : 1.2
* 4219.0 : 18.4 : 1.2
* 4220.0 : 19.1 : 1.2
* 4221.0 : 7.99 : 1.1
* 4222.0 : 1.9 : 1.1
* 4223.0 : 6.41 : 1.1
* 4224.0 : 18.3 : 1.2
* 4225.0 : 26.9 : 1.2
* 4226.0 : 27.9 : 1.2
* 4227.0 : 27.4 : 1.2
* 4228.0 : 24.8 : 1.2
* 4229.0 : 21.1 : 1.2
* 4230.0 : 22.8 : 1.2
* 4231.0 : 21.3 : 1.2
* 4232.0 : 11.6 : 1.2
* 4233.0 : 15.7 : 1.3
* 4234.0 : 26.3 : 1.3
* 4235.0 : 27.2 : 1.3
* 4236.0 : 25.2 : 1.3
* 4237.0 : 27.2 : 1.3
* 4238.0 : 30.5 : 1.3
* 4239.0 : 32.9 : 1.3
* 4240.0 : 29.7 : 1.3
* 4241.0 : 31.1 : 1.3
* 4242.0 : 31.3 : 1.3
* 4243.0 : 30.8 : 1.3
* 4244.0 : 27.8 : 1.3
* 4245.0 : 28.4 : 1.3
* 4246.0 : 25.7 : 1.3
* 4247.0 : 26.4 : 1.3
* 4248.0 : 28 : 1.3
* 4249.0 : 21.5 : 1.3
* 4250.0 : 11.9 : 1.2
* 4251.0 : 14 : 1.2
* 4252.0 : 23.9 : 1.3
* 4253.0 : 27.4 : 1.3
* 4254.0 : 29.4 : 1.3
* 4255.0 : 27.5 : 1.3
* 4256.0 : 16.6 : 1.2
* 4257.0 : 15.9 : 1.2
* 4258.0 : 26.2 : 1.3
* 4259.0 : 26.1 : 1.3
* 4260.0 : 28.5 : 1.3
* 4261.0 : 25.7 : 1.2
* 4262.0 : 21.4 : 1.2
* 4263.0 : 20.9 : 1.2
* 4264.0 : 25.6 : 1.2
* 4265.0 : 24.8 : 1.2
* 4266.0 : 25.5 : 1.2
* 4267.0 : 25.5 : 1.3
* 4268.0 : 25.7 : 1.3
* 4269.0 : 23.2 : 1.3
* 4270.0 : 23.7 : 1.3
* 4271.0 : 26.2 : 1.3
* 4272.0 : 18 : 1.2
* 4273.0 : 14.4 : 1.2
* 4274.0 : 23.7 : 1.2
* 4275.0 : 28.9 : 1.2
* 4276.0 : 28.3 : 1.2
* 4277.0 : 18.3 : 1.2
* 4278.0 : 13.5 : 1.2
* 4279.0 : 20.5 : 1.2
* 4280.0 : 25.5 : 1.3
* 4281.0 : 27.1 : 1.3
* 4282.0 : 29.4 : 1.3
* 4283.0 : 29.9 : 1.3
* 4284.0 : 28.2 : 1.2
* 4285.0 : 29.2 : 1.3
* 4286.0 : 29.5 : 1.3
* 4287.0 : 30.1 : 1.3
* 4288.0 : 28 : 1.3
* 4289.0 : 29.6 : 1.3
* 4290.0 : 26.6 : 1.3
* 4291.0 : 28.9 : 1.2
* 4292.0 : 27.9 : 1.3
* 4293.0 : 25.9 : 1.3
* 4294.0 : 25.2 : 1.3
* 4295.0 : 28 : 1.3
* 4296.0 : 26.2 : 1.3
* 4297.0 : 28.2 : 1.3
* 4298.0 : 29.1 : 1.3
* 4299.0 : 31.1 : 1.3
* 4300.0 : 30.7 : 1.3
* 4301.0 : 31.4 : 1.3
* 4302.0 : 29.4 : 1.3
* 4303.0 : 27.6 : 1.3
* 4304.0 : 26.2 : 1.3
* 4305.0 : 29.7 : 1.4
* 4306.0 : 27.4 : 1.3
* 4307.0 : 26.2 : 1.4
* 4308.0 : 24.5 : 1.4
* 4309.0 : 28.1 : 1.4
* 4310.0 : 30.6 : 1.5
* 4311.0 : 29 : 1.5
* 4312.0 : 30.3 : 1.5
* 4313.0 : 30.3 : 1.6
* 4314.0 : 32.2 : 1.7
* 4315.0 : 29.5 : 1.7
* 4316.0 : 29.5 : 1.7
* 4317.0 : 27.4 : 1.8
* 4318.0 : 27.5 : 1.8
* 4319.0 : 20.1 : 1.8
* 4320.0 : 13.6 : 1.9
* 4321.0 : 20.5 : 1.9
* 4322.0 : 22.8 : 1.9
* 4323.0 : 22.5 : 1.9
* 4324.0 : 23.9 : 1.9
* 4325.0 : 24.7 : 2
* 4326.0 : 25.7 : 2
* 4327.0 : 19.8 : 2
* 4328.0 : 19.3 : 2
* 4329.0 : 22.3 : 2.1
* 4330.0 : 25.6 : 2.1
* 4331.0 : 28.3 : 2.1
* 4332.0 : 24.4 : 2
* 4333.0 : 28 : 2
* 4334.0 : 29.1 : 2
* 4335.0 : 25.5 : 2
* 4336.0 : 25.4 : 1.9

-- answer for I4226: 8.30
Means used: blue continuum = 22.9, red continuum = 25.8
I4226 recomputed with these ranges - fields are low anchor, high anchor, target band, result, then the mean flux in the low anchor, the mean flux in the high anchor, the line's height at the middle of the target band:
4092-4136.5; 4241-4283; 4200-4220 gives 7.8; 30.6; 24.1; 26.4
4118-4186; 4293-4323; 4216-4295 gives 6.7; 22.9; 27.2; 25.8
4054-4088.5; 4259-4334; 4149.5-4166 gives 9.5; 29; 25.9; 27.8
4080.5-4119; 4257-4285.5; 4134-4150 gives 1.7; 31.4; 24.3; 29.7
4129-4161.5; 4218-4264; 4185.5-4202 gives 5.7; 21.6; 23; 22.3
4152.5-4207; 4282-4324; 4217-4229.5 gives 2.4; 18.9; 27.5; 21.9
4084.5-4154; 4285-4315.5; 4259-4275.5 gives 2.6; 27.9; 28.6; 28.5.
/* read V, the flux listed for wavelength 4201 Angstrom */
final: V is 24.5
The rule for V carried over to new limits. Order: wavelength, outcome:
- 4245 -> 28.4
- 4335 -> 25.5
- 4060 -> 33.9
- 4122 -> 35.1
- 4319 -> 20.1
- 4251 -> 14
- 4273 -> 14.4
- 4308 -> 24.5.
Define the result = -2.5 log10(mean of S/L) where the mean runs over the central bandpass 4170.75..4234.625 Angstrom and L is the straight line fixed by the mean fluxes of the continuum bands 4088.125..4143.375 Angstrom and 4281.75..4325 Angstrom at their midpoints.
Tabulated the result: 0.44 mag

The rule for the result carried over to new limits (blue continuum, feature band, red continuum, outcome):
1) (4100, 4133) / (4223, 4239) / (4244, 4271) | 0.07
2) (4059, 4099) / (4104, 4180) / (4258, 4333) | 0.21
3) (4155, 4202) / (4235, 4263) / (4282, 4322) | -0.07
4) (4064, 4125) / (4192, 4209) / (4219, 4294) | 0.20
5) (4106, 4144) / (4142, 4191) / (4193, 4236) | 0.32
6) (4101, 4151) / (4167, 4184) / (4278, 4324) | 0.08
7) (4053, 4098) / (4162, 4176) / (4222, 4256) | 0.42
